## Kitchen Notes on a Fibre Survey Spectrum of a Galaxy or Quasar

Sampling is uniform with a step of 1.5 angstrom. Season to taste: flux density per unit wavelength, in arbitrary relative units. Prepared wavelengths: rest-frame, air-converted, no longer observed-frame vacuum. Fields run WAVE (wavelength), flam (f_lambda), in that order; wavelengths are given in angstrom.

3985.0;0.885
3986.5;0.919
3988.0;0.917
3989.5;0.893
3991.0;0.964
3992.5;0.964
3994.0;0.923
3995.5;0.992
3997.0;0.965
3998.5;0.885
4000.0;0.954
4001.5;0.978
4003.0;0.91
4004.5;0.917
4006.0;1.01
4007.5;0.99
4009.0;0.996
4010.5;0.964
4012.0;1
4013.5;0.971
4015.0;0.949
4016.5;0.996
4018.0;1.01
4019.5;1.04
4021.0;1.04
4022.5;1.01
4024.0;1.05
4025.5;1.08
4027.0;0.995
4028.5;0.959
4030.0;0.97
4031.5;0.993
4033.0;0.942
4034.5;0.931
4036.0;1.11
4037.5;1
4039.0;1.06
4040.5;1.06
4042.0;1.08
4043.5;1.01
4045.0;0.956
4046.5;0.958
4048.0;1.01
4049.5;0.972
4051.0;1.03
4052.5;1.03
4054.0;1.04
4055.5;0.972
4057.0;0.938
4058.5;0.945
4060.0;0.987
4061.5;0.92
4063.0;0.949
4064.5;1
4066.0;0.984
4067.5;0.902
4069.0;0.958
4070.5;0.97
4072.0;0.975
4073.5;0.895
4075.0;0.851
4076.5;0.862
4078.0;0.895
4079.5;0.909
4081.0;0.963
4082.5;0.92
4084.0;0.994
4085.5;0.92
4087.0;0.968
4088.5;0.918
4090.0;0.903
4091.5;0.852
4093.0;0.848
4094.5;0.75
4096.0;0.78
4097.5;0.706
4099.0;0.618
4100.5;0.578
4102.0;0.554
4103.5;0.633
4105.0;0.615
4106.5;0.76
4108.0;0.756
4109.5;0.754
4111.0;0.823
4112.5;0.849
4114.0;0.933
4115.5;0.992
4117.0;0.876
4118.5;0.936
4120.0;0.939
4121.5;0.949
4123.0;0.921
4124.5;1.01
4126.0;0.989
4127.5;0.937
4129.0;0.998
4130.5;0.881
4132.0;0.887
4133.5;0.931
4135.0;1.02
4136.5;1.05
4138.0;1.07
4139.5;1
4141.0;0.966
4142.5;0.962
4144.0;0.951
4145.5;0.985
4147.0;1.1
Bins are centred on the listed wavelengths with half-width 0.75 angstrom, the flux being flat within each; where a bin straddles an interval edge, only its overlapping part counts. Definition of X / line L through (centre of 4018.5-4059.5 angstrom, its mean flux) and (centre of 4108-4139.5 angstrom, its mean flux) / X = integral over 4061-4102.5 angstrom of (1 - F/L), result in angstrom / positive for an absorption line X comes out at 4.28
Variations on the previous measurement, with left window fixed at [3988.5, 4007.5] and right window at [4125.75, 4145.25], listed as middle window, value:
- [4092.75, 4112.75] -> 5.3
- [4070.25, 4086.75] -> 0.7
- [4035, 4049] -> -1.0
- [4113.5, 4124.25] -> 0.3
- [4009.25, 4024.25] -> -0.8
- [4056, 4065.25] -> 0.0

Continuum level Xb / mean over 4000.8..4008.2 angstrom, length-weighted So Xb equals 0.961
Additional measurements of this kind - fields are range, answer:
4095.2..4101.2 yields 0.672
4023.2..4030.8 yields 1.01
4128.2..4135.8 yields 0.944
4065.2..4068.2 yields 0.945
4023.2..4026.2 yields 1.06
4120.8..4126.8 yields 0.967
